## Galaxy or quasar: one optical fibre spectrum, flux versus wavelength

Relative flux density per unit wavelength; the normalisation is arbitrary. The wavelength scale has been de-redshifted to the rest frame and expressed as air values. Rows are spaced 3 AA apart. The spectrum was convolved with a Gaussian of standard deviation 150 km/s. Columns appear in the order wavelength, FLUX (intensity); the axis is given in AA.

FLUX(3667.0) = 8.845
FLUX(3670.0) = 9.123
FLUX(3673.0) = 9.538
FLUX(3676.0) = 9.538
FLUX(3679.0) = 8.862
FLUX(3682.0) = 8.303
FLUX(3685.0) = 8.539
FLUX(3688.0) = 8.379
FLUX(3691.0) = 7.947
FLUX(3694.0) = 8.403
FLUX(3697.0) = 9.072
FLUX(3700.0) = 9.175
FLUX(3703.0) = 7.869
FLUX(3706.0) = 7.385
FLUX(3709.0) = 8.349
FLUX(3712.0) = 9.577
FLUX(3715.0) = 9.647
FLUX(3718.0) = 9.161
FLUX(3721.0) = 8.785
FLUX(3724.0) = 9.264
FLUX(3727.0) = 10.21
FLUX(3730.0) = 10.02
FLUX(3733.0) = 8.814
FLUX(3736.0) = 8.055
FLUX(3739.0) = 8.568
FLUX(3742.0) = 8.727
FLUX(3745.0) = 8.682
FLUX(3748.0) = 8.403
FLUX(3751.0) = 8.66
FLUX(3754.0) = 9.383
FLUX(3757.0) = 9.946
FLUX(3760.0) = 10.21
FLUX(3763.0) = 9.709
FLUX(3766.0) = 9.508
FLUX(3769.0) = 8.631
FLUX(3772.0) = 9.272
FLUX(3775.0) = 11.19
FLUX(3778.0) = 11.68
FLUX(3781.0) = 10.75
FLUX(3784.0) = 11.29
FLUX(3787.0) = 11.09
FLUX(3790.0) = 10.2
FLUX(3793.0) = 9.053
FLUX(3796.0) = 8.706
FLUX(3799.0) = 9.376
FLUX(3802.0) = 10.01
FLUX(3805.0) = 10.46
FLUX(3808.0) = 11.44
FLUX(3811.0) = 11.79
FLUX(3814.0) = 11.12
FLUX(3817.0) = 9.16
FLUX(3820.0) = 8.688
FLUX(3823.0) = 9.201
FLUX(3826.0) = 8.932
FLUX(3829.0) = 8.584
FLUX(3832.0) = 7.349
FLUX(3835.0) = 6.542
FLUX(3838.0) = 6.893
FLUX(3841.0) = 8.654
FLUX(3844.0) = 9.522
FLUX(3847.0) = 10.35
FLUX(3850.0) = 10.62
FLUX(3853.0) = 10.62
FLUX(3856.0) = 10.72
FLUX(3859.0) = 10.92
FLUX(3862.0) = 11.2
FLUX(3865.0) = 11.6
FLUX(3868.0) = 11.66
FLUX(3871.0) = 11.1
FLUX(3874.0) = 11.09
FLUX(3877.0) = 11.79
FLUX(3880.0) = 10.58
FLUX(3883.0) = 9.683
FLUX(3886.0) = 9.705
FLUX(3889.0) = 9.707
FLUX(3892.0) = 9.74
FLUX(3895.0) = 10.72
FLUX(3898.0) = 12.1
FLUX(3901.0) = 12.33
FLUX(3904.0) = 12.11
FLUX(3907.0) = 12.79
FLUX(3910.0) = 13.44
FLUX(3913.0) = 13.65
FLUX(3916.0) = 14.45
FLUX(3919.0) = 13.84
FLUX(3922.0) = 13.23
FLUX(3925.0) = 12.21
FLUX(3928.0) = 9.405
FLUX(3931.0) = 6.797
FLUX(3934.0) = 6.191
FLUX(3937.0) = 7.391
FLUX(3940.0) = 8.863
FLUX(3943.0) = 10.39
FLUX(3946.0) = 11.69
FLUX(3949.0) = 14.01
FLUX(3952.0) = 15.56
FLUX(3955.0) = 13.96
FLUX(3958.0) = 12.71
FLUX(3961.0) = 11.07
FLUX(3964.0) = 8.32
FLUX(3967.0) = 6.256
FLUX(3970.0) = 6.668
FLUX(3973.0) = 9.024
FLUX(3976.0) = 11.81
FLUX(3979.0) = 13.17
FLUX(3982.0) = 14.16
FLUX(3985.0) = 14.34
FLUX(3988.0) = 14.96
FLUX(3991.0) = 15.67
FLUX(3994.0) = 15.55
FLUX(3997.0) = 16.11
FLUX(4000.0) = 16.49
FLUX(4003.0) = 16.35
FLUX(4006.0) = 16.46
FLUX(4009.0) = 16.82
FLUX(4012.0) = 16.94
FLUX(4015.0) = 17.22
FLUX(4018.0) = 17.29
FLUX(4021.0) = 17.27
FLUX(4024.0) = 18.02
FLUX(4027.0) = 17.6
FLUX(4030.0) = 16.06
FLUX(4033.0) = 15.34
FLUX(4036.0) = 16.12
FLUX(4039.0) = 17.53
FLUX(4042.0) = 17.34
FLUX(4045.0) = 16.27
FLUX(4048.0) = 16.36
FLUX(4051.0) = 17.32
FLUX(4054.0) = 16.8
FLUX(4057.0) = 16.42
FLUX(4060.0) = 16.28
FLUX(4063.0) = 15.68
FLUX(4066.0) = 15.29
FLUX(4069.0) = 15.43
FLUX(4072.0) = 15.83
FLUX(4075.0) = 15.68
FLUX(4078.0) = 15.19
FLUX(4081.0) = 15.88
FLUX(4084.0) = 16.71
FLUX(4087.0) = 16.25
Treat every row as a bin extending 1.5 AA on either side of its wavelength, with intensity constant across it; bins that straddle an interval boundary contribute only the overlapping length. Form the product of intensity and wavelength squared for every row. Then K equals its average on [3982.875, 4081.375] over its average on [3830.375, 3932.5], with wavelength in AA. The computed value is 1.63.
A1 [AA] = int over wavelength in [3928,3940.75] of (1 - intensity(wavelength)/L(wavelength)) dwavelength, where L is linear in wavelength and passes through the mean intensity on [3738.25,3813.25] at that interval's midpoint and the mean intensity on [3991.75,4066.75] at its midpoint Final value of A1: 6.00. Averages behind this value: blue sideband 9.89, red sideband 16.6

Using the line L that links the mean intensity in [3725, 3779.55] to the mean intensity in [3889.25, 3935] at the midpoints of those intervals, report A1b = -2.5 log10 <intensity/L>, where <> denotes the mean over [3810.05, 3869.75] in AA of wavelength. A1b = 0.097 mag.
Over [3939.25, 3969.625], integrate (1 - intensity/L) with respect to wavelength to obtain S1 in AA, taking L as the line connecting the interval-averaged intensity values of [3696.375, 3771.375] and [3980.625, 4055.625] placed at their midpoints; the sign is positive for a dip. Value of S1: 7.3 AA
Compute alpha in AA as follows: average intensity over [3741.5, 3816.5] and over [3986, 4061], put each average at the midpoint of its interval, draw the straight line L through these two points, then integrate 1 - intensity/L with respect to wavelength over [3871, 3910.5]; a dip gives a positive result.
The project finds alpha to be 5.6 AA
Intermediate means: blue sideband 9.98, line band 11.2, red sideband 16.6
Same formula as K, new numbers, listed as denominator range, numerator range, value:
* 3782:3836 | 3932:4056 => 1.61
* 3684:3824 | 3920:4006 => 1.41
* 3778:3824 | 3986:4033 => 1.80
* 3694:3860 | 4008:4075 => 2.01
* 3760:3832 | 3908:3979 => 1.19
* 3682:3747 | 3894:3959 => 1.49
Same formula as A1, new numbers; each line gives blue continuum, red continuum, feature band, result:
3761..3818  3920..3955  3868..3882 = -0.8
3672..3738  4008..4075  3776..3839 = 8.3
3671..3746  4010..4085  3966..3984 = 5.4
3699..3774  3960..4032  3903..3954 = 5.5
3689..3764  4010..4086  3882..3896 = 3.1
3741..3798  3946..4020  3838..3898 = 5.8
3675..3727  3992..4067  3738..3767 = 2.3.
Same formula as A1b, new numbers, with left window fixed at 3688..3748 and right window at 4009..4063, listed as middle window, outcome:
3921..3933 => 0.36 mag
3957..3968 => 0.48 mag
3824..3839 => 0.44 mag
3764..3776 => 0.06 mag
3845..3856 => 0.16 mag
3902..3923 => 0.03 mag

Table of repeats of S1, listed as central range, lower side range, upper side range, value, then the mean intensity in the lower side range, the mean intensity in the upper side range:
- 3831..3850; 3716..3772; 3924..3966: 2.70 AA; 9.16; 10.5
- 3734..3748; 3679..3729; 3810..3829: 0.85 AA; 8.77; 9.67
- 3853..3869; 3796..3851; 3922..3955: -2.32 AA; 9.34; 10.6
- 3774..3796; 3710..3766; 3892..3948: -2.00 AA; 9.21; 11.2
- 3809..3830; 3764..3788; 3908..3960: 2.01 AA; 10.4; 11.6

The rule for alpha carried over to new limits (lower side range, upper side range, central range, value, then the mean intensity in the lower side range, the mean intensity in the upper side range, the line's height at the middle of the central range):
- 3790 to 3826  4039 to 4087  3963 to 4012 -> 3.37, 9.88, 16.2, 14.3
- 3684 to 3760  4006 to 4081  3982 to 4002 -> -0.21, 8.87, 16.5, 15.3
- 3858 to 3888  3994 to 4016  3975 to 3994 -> 1.80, 10.9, 16.5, 15.7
